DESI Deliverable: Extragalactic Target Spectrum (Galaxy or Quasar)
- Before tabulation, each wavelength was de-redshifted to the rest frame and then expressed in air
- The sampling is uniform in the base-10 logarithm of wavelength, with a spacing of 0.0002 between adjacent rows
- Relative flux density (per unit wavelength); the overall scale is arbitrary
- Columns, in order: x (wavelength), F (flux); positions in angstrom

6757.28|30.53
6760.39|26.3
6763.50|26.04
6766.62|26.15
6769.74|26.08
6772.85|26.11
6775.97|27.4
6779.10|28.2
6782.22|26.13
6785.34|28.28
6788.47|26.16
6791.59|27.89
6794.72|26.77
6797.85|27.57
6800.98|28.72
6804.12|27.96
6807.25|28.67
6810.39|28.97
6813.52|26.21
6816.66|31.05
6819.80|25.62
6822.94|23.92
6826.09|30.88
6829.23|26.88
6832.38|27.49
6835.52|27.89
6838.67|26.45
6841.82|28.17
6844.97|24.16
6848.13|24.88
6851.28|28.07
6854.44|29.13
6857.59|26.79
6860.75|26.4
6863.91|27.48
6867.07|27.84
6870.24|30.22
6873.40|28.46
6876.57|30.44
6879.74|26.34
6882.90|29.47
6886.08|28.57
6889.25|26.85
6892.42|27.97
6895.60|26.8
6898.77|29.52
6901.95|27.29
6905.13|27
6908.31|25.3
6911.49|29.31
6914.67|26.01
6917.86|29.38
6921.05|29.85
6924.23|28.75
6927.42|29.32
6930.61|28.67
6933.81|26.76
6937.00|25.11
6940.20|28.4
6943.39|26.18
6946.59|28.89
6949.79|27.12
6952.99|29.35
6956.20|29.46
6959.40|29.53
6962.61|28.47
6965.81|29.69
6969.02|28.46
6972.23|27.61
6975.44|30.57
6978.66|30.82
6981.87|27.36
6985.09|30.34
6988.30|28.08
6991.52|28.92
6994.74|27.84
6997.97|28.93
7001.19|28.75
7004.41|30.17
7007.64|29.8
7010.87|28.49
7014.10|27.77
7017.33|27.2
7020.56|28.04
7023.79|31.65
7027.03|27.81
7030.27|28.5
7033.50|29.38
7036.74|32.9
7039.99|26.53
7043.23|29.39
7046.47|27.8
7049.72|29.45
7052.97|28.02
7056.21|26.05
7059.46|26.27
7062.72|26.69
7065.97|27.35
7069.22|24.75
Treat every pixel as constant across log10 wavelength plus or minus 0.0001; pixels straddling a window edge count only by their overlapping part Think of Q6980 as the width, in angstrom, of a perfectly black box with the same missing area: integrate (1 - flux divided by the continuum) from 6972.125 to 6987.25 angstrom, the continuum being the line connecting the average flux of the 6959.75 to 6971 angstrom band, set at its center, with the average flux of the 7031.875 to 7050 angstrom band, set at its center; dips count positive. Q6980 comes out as -0.3 angstrom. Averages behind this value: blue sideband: 28.9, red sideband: 29.2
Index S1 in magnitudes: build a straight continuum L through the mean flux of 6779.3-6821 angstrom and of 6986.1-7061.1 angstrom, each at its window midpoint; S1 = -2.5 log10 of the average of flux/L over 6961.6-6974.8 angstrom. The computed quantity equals -0.01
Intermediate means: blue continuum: 27.7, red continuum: 28.6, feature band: 28.7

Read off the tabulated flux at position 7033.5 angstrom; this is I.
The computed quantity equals 29.38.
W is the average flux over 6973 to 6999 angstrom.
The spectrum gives 29.1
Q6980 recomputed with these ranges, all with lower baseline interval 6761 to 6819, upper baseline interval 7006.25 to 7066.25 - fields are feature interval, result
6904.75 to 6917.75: 0.3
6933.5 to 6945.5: 0.6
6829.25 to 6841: 0.1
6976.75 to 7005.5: -0.8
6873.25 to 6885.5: -0.4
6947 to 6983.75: -1.1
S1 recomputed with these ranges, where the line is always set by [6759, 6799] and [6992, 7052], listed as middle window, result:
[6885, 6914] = 0.01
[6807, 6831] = -0.02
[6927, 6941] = 0.03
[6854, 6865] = 0.01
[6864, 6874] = -0.04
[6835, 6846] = 0.03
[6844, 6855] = 0.04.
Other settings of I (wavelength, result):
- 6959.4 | 29.53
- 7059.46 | 26.27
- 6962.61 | 28.47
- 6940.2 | 28.4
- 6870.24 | 30.22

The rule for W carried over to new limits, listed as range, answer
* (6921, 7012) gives 28.7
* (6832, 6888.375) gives 27.7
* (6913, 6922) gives 28.3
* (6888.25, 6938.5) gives 27.8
